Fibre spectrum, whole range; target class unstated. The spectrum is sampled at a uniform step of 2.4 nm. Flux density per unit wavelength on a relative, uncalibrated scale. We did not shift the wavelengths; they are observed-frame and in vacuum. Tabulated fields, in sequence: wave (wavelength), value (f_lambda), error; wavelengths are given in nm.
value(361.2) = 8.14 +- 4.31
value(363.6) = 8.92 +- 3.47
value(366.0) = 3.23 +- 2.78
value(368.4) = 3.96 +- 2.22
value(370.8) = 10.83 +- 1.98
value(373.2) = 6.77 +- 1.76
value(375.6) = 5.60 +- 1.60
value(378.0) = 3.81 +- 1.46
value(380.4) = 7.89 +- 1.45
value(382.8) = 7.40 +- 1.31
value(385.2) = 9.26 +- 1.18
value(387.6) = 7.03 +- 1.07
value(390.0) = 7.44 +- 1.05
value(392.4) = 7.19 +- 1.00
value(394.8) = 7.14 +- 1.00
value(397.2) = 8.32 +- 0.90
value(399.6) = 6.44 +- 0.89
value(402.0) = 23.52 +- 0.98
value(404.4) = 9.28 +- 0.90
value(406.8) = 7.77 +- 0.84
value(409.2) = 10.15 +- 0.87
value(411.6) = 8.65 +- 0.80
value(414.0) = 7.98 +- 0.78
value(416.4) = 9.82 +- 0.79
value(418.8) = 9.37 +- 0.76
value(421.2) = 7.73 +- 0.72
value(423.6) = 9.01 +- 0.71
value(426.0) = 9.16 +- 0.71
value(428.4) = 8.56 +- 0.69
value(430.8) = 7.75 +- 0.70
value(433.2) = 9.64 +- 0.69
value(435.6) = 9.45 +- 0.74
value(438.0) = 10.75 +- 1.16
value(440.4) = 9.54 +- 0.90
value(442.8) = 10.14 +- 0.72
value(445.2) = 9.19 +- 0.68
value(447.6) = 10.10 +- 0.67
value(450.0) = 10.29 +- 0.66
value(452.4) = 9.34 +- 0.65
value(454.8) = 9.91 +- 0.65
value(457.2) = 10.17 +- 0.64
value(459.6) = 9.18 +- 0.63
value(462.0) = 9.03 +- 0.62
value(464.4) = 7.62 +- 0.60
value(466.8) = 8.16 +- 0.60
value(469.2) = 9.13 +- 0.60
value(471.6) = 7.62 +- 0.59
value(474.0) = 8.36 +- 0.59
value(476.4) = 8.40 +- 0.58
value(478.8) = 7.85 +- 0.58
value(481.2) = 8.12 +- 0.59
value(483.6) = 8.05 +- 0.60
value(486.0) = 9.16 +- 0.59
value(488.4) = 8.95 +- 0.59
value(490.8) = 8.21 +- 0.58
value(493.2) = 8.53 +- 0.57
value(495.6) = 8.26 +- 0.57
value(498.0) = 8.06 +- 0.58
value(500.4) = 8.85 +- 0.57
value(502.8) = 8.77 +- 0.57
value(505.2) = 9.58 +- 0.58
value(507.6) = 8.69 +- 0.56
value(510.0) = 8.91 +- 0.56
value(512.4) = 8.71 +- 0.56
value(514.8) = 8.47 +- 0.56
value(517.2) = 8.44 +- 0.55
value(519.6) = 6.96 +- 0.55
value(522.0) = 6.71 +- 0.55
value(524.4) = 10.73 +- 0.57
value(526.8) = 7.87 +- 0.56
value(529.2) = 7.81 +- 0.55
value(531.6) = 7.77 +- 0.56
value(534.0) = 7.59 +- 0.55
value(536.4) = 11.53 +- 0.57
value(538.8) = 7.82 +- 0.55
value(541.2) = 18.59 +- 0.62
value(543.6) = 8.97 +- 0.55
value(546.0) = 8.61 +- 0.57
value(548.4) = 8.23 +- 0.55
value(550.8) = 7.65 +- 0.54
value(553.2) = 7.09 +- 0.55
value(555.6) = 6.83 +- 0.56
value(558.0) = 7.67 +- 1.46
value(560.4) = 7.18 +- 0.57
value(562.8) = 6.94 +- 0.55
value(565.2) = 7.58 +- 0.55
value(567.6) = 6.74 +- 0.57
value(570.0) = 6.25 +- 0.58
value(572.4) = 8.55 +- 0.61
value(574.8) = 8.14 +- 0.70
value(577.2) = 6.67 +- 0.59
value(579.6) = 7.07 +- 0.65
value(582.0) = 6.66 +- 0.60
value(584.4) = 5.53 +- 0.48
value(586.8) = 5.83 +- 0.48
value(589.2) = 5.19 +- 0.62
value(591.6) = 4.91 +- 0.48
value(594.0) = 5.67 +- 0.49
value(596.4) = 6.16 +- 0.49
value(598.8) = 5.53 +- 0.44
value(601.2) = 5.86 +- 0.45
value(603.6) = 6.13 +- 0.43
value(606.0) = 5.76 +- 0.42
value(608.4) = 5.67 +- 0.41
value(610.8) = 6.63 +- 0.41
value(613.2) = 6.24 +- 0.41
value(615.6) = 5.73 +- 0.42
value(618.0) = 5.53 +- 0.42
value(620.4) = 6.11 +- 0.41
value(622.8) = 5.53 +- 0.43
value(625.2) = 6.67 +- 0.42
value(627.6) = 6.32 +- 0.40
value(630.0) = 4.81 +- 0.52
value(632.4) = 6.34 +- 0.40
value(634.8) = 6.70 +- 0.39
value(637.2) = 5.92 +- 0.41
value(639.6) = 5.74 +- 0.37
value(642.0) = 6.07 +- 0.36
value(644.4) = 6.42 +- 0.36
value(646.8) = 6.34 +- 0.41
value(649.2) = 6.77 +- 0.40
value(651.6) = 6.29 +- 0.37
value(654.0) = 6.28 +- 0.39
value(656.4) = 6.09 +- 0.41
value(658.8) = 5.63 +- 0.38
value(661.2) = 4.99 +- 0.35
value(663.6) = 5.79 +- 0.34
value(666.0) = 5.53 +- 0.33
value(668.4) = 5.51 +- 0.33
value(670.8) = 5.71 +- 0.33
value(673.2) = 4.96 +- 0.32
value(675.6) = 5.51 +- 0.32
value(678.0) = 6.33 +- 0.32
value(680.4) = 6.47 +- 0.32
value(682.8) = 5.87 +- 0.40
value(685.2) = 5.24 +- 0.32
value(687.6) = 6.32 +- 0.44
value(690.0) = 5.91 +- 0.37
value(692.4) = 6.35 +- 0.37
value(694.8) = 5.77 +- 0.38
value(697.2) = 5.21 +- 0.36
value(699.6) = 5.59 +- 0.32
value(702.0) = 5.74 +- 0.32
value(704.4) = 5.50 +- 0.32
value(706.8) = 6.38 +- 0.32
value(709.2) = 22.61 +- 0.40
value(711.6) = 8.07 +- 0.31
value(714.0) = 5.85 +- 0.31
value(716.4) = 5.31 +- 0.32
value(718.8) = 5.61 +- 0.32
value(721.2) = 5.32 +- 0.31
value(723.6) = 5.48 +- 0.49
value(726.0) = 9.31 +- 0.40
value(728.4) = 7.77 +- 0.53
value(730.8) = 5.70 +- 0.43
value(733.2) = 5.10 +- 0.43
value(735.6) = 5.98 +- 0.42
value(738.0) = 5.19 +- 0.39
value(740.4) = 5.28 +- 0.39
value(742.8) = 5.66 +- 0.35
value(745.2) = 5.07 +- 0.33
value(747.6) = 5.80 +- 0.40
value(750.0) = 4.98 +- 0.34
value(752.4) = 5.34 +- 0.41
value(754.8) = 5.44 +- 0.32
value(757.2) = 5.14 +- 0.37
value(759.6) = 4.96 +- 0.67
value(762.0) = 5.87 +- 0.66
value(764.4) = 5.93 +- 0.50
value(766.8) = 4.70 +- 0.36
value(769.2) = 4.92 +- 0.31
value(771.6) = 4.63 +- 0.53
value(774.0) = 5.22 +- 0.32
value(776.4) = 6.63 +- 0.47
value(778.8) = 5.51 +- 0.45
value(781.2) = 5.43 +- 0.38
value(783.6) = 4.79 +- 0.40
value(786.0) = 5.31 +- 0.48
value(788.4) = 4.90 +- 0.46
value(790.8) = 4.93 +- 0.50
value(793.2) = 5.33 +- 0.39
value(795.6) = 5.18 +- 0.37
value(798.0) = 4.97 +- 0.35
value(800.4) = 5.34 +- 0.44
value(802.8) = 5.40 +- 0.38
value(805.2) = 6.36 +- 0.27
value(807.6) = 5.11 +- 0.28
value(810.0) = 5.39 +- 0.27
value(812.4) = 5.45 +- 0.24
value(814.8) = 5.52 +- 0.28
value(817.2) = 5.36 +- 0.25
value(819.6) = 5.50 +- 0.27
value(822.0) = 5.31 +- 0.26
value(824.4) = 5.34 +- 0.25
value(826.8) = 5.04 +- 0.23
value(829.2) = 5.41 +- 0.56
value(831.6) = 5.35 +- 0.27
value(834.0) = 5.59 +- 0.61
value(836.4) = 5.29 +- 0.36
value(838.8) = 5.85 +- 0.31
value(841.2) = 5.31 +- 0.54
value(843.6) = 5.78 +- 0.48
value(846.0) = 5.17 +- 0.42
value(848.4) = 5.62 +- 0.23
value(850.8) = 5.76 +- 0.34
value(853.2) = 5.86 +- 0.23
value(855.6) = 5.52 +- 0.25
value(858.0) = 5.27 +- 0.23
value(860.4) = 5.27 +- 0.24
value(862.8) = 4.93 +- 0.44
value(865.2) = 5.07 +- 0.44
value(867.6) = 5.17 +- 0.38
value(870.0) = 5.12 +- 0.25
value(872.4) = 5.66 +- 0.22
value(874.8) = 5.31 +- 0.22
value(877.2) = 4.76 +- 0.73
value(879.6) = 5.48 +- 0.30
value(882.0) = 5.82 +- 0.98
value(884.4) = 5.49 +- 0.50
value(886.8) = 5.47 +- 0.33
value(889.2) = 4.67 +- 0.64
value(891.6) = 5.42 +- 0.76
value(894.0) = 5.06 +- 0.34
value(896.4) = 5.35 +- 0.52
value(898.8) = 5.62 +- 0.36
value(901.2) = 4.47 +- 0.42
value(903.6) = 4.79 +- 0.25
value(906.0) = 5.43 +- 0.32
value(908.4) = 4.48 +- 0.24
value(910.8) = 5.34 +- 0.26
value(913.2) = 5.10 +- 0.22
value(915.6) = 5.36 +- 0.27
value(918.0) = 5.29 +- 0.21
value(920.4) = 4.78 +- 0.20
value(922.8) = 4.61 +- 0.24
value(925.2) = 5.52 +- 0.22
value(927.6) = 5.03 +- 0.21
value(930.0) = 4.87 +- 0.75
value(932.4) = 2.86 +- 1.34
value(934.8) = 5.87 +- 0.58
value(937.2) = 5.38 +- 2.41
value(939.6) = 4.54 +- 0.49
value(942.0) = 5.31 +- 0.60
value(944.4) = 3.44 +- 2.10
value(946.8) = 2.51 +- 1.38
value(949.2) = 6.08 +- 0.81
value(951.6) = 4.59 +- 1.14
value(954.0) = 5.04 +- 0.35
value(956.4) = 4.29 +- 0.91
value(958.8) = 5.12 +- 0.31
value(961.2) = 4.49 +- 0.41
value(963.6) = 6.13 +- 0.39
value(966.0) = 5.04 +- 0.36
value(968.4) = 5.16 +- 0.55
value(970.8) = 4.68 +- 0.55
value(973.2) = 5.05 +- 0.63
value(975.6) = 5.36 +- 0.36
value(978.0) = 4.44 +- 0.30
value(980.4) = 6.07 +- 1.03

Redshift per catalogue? 0.081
